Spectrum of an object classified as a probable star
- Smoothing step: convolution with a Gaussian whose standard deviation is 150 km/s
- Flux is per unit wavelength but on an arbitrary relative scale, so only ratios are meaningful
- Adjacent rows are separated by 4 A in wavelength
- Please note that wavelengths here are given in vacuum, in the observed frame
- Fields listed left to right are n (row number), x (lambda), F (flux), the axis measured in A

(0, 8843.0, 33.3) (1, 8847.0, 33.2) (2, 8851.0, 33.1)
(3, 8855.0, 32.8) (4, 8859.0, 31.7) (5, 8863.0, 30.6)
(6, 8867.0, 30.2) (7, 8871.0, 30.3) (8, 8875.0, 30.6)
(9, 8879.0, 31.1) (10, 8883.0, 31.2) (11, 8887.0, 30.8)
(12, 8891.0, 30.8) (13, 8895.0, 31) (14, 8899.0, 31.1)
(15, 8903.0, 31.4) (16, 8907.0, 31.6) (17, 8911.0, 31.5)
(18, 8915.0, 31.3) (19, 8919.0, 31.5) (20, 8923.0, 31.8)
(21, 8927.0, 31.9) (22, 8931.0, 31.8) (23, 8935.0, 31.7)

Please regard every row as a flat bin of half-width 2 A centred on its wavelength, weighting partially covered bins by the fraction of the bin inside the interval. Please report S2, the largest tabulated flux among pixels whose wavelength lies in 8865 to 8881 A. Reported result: 31.1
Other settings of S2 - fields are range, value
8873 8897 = 31.2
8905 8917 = 31.6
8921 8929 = 31.9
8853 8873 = 32.8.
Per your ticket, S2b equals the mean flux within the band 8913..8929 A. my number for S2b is 31.6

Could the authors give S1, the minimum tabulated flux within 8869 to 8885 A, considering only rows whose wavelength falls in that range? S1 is 30.3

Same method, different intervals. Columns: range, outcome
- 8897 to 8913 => 31.1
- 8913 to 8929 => 31.3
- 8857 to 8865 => 30.6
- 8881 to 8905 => 30.8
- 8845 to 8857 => 32.8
